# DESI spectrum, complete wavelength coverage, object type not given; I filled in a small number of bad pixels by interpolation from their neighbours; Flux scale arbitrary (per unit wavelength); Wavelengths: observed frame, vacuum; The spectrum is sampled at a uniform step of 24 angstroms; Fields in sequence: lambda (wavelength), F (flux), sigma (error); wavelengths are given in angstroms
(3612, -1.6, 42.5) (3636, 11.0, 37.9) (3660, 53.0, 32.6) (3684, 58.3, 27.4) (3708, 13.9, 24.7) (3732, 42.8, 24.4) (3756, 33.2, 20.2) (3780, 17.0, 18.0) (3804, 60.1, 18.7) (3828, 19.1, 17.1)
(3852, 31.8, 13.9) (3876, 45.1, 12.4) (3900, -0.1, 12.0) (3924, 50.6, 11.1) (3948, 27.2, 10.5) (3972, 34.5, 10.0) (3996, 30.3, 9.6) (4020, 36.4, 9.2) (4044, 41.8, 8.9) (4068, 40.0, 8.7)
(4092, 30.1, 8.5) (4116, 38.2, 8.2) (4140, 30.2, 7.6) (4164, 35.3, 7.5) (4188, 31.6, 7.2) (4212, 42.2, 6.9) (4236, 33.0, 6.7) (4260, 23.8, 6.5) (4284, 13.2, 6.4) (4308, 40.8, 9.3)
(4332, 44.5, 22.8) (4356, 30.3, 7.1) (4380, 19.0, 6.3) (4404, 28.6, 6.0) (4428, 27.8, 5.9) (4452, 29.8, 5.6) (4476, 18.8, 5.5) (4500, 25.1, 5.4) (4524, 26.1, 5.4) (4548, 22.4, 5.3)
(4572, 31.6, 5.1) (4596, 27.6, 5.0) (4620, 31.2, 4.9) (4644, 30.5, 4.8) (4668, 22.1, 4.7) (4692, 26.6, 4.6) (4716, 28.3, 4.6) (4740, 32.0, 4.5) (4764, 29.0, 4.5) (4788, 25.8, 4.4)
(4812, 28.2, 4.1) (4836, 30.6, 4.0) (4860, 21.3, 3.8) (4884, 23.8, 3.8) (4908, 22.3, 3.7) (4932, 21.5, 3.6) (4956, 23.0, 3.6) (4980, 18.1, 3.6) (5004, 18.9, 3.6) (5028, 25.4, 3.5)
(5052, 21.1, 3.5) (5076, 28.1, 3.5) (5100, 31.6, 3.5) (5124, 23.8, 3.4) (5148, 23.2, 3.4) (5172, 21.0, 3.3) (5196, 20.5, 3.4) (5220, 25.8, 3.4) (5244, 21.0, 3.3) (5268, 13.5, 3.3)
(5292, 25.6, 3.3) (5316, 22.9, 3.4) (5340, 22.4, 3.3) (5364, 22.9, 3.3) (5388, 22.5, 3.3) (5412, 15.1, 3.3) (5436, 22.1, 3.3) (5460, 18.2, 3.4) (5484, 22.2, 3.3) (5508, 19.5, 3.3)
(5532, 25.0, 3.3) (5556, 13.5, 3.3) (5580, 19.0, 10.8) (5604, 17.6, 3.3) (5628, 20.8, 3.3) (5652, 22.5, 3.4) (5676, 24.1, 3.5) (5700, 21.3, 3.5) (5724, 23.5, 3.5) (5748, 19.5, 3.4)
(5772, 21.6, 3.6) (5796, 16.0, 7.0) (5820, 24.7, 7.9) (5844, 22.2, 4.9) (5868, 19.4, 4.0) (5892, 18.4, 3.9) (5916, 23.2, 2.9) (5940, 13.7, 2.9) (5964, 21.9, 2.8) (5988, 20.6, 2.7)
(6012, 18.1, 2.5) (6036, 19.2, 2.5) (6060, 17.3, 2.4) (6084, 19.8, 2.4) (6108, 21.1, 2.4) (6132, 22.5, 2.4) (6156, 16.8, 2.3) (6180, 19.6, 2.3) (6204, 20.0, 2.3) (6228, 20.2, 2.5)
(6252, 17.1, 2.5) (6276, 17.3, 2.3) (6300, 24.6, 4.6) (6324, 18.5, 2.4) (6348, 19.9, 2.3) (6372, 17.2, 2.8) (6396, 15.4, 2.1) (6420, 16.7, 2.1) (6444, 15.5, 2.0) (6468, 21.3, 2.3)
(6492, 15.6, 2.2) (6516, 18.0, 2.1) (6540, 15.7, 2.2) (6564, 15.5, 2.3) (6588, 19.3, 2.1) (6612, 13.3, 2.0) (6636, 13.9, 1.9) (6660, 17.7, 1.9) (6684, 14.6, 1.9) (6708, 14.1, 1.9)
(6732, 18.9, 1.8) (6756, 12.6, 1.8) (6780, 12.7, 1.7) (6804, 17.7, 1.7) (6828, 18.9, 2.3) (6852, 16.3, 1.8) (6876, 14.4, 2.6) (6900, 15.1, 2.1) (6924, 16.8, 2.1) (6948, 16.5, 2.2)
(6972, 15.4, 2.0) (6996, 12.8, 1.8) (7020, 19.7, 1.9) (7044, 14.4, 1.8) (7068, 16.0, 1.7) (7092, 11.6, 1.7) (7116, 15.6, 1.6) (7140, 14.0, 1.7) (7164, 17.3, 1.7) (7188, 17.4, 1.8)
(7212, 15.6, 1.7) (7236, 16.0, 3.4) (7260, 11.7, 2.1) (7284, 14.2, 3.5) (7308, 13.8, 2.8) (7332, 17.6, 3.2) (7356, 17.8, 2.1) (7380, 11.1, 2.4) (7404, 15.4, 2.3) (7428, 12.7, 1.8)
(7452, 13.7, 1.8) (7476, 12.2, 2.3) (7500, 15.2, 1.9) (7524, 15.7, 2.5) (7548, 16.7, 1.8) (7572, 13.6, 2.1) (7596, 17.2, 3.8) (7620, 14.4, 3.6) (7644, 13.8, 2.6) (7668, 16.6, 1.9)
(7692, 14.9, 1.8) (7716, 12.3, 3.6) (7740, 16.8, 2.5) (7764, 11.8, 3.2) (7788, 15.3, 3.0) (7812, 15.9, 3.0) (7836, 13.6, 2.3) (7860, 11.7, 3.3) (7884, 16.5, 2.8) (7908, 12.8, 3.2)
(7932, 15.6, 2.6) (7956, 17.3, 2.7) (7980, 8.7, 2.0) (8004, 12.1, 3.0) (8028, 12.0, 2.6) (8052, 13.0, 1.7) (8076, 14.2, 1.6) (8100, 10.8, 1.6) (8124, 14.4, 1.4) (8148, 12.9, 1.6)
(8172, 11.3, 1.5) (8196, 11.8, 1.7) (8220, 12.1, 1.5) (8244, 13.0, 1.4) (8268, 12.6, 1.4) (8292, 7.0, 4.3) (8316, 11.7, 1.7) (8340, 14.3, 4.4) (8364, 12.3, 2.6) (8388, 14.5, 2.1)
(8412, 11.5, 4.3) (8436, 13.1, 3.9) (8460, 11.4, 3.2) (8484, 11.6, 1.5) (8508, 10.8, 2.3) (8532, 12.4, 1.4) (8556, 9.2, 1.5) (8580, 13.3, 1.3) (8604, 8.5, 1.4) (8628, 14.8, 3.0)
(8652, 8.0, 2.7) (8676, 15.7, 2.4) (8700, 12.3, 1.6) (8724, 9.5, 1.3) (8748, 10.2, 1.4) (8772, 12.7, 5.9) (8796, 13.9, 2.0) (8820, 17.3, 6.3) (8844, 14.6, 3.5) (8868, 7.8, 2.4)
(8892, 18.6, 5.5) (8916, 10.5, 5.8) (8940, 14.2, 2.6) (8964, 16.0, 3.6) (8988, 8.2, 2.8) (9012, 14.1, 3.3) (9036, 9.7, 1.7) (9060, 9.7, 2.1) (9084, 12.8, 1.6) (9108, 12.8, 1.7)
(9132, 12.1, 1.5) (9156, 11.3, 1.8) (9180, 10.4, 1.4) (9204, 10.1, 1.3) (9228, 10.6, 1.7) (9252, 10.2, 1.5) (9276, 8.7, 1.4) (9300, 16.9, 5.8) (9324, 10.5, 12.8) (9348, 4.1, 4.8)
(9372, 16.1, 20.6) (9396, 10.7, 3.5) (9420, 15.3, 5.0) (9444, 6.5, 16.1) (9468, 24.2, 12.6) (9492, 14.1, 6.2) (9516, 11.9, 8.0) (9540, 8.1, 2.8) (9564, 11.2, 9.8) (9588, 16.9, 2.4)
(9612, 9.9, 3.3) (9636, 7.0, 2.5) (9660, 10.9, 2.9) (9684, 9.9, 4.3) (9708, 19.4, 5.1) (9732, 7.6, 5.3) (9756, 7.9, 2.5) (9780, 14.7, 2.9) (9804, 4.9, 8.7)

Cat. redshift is 0.586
